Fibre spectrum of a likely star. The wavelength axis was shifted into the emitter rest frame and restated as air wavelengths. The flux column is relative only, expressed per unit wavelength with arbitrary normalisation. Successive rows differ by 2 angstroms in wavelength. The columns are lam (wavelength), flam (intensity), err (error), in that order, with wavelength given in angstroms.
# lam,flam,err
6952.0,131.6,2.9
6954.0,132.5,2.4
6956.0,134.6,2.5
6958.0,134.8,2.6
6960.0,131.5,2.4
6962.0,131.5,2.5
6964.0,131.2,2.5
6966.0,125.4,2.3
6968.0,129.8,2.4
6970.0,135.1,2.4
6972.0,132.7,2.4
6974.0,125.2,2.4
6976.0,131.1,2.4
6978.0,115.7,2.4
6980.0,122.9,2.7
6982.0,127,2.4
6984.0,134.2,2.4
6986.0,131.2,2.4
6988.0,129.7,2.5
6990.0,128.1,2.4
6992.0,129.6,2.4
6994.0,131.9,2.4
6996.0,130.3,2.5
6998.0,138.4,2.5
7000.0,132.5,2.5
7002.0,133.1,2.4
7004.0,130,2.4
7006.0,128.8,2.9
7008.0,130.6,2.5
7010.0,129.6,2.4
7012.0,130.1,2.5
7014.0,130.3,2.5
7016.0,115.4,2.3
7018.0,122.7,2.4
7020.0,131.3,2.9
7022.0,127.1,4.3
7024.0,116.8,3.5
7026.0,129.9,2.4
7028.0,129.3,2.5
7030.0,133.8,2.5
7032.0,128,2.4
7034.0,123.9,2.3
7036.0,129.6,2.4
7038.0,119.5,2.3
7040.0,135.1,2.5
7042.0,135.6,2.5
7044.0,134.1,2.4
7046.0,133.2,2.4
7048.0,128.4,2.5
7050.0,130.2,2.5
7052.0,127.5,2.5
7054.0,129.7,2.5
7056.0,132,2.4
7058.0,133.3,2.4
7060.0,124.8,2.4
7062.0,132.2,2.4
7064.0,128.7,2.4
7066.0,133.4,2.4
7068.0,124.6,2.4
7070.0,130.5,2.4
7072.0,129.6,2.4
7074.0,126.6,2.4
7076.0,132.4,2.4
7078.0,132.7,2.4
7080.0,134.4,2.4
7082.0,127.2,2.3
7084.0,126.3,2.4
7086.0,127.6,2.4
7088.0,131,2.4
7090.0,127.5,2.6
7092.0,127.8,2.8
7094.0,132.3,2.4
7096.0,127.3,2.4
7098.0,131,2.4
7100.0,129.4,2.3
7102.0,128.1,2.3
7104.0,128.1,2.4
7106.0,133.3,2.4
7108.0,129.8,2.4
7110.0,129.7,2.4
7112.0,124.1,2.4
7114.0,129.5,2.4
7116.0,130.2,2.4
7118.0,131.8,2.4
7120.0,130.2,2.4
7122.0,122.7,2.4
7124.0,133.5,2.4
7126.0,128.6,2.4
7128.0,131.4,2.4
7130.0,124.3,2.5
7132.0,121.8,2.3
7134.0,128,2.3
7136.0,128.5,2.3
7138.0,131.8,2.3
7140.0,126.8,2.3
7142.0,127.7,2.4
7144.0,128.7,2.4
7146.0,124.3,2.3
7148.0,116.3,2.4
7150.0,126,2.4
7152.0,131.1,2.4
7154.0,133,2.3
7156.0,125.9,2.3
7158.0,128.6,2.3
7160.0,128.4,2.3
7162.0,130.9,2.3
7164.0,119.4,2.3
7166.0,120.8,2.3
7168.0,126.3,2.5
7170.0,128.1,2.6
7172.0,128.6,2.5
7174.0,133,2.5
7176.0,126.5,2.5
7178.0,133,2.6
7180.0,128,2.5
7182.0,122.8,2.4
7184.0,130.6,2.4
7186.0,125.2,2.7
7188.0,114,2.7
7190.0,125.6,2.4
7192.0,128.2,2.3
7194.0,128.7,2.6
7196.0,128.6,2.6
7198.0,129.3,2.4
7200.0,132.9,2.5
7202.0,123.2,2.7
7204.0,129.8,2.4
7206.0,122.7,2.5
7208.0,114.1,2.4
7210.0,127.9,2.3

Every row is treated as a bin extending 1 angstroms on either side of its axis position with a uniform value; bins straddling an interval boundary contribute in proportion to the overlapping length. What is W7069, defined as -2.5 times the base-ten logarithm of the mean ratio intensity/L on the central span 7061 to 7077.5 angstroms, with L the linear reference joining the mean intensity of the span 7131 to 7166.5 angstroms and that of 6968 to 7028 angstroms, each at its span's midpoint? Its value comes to -0.02 mag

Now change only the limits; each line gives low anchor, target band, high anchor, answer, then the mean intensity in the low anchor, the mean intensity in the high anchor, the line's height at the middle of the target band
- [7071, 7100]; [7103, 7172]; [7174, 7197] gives 0.004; 130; 127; 128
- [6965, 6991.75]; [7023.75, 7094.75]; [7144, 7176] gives -0.016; 128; 127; 128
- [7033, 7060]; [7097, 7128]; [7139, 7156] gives -0.013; 130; 127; 128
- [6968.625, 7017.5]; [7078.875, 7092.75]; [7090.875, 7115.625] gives 0.003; 129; 129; 129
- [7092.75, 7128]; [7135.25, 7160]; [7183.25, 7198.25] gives 0.004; 129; 126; 128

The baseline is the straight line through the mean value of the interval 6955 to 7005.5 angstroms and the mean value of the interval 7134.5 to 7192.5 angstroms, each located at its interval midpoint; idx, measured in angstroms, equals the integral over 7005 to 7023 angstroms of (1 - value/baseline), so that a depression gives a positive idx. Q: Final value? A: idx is 0.3 angstroms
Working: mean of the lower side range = 130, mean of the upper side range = 127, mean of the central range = 127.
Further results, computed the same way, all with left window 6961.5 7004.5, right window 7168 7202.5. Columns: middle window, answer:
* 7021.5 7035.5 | 0.24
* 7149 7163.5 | -0.11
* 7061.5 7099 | -0.27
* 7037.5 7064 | -0.32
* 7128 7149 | 0.32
